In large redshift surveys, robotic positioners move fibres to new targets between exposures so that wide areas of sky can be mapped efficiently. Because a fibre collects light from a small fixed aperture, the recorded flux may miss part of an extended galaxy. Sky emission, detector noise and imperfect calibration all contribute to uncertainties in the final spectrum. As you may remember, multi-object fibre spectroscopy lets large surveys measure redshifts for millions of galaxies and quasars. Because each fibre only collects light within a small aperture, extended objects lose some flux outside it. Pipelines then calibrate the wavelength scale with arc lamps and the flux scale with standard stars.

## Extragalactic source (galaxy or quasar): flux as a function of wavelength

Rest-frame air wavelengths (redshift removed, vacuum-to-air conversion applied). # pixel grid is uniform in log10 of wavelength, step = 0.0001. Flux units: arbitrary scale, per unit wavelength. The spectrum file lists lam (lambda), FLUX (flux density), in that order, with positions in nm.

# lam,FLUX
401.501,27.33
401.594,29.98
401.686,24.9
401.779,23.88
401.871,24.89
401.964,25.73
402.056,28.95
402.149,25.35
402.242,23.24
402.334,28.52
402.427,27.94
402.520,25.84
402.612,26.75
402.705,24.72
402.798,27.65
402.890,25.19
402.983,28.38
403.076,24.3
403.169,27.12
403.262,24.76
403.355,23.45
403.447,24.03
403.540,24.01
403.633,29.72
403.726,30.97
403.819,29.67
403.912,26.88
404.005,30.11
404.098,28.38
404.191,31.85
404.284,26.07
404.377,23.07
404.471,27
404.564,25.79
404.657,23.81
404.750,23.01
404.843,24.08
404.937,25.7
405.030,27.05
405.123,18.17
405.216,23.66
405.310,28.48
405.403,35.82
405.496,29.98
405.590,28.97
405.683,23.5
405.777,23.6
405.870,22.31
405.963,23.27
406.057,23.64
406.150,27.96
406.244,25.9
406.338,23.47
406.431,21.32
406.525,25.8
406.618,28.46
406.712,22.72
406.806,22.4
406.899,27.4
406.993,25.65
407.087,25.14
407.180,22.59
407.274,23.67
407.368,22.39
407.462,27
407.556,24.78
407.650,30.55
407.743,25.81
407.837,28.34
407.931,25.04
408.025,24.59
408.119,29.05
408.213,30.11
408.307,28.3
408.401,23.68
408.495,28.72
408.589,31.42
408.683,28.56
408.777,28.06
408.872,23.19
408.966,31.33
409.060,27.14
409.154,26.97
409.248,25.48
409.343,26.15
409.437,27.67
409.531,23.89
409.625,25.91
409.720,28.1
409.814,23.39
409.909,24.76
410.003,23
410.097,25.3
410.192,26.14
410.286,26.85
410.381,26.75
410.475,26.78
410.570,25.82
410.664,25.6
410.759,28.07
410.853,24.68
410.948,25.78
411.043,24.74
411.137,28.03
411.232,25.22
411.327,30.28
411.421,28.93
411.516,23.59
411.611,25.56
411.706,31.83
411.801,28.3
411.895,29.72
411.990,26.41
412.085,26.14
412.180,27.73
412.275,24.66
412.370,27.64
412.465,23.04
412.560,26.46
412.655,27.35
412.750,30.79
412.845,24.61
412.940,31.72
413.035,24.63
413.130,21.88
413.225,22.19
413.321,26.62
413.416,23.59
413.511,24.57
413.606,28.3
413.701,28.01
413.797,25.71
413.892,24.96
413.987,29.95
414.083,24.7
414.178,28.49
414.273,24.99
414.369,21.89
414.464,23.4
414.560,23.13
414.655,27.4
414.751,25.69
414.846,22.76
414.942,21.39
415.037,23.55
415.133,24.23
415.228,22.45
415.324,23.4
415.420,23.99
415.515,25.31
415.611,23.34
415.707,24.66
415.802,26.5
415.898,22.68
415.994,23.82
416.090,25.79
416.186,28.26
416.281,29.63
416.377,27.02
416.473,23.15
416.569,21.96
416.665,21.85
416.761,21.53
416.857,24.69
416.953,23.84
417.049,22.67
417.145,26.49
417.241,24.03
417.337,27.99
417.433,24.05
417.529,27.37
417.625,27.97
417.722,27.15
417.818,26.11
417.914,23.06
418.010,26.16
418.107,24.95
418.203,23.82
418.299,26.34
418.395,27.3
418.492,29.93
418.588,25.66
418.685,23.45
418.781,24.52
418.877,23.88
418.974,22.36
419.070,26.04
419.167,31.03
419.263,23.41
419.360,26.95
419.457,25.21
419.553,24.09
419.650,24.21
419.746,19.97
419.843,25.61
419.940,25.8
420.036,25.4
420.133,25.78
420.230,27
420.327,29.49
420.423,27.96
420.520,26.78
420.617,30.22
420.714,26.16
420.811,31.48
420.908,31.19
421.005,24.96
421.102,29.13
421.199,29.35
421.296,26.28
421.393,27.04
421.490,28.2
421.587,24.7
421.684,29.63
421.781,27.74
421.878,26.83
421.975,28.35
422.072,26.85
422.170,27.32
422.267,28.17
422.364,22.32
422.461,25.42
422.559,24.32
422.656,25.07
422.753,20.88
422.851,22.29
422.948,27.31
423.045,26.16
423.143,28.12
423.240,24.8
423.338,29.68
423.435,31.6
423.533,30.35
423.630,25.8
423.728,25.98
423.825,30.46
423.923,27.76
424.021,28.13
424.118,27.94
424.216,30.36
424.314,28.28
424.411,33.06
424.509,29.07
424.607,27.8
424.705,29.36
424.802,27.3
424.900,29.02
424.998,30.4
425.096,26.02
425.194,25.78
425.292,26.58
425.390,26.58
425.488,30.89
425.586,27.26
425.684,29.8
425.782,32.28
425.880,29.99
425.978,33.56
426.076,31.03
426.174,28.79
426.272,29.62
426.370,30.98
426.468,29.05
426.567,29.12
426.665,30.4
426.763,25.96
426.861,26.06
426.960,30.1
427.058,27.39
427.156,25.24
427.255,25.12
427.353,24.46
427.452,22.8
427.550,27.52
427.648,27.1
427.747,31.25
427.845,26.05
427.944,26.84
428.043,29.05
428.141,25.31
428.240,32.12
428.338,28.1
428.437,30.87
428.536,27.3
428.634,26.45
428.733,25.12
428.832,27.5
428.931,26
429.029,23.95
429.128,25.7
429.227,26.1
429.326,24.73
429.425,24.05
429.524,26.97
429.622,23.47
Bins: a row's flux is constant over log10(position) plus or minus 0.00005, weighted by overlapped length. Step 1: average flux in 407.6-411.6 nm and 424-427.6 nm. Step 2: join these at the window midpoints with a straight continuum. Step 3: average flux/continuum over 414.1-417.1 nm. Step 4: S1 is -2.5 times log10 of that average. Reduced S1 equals 0.13 mag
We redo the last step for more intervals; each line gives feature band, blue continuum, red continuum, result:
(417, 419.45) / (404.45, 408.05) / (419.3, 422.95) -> 0.022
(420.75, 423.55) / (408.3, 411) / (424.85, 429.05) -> 0.022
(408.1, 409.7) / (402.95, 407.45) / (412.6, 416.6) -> -0.075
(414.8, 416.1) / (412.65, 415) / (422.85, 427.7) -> 0.093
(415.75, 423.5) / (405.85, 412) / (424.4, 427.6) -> 0.062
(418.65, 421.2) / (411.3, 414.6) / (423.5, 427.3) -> 0.054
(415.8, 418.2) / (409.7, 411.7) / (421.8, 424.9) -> 0.070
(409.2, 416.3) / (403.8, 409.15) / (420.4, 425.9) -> 0.041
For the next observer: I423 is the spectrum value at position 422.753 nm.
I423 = 20.88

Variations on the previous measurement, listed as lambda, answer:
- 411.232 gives 25.22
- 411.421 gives 28.93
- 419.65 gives 24.21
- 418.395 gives 27.3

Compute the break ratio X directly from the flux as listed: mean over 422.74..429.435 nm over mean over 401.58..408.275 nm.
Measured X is 1.1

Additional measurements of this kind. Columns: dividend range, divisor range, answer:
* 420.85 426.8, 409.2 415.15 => 1.08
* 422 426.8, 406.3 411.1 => 1.08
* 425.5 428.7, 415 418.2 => 1.14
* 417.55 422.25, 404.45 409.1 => 1.02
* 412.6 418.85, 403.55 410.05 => 0.96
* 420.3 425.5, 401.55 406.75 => 1.06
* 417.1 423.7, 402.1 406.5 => 1.01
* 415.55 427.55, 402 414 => 1.02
